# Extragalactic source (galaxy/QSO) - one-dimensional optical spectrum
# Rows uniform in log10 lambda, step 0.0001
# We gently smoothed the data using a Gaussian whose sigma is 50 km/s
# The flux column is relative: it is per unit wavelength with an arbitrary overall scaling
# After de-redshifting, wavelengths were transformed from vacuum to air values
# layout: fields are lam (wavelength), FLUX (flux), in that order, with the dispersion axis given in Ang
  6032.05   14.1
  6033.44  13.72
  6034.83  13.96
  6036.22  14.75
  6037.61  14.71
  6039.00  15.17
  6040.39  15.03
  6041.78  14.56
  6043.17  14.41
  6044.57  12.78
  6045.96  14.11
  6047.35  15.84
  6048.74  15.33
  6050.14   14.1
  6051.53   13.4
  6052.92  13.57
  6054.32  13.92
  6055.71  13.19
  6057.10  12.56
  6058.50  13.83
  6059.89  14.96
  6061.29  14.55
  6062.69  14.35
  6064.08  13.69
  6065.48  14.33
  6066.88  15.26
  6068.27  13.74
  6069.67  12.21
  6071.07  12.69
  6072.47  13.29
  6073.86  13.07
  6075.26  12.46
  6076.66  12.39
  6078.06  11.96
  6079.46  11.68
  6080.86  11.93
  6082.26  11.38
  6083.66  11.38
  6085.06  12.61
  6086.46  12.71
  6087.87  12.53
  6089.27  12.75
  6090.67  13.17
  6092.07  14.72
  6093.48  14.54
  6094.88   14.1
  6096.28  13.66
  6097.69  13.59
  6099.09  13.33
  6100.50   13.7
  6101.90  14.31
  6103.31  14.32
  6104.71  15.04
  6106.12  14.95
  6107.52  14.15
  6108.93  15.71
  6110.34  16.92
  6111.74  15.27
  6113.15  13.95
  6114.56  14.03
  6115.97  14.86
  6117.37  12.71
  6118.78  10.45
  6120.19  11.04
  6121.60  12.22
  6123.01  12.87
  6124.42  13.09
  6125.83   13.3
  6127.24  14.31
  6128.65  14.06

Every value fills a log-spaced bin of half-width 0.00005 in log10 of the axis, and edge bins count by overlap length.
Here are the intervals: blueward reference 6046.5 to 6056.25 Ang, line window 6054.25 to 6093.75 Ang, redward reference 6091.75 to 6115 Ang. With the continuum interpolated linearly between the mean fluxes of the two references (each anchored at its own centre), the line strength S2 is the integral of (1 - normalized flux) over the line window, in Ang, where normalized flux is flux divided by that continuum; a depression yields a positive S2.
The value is 3.28 Ang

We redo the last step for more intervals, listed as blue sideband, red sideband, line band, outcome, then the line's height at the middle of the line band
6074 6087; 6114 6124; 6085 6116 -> -4.5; 12.4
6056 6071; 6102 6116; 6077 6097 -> 2.2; 14.4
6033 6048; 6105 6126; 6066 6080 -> 1.2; 14.1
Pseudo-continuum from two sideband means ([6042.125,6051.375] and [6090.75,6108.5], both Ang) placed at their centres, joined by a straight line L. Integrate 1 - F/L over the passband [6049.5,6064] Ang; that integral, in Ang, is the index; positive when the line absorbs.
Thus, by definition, 0.5 Ang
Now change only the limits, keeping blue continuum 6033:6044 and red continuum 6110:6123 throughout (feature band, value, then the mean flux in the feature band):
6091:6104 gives -0.33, 14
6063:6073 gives 0.32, 13.6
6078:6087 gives 1.26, 11.9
